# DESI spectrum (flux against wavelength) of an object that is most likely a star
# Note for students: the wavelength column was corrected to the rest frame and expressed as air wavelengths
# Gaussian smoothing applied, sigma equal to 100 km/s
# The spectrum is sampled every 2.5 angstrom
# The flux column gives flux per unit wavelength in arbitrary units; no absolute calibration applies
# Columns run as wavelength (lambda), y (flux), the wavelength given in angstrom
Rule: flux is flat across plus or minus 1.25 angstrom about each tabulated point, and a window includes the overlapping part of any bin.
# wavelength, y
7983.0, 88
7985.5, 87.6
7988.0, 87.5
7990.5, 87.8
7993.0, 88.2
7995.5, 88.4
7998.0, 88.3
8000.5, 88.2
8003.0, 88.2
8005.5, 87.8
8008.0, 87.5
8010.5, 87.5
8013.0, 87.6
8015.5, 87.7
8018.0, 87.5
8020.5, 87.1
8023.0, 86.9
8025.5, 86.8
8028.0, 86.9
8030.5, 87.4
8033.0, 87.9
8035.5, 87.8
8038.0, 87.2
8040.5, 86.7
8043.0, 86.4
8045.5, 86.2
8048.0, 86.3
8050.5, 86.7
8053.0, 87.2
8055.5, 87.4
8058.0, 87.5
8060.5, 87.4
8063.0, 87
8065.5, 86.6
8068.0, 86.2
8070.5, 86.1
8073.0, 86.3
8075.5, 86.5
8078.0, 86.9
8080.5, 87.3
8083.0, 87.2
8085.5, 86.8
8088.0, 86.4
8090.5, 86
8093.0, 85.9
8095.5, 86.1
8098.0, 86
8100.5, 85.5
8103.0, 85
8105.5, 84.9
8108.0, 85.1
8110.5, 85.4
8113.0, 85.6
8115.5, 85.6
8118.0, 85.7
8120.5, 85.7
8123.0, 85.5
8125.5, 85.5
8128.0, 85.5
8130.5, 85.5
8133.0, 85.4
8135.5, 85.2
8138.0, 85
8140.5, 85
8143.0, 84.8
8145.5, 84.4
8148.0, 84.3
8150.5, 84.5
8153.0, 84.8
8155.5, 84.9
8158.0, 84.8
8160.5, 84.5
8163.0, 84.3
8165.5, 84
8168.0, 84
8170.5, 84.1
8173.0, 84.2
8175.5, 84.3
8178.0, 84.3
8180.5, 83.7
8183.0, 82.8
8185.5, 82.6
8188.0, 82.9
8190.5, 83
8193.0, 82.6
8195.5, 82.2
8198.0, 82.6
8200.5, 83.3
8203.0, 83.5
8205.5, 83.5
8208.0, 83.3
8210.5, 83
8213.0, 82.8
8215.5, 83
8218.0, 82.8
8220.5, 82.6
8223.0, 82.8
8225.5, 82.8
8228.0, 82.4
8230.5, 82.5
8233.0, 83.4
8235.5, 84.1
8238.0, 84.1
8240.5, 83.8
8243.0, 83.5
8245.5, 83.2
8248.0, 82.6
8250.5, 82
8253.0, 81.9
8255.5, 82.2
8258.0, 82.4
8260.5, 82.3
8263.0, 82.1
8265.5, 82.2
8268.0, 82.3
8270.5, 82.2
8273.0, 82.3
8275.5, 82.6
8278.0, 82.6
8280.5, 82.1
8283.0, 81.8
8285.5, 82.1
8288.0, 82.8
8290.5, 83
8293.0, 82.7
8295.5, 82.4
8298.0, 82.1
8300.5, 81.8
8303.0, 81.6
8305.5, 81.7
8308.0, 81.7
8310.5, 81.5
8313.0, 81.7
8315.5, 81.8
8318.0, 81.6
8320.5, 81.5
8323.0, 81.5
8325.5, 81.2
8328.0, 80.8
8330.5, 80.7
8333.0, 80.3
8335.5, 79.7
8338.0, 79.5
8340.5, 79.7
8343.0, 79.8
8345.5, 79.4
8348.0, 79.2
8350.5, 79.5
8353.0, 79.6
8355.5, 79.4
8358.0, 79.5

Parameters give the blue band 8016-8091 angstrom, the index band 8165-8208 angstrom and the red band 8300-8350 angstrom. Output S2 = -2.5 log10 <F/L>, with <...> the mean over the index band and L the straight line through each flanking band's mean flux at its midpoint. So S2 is 0.01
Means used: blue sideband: 86.9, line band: 83.4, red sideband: 80.8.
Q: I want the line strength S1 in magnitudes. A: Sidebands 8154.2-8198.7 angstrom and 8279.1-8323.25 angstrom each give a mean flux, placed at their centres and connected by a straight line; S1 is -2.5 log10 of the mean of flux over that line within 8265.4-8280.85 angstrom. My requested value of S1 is 0.000 mag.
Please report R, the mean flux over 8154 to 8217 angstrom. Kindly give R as 83.5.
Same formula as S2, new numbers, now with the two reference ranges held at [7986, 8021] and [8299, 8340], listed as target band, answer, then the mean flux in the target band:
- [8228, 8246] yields -0.01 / 83.4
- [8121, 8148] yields 0.00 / 85.2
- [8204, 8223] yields 0.01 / 83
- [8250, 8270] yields 0.00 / 82.2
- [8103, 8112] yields 0.01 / 85.1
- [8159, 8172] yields 0.00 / 84.2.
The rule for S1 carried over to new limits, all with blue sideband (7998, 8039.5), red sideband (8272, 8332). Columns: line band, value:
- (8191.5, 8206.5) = 0.01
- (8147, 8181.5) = 0.00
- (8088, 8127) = 0.00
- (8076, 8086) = -0.01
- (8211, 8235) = 0.01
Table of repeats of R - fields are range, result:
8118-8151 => 85.1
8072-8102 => 86.4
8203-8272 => 82.8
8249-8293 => 82.3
